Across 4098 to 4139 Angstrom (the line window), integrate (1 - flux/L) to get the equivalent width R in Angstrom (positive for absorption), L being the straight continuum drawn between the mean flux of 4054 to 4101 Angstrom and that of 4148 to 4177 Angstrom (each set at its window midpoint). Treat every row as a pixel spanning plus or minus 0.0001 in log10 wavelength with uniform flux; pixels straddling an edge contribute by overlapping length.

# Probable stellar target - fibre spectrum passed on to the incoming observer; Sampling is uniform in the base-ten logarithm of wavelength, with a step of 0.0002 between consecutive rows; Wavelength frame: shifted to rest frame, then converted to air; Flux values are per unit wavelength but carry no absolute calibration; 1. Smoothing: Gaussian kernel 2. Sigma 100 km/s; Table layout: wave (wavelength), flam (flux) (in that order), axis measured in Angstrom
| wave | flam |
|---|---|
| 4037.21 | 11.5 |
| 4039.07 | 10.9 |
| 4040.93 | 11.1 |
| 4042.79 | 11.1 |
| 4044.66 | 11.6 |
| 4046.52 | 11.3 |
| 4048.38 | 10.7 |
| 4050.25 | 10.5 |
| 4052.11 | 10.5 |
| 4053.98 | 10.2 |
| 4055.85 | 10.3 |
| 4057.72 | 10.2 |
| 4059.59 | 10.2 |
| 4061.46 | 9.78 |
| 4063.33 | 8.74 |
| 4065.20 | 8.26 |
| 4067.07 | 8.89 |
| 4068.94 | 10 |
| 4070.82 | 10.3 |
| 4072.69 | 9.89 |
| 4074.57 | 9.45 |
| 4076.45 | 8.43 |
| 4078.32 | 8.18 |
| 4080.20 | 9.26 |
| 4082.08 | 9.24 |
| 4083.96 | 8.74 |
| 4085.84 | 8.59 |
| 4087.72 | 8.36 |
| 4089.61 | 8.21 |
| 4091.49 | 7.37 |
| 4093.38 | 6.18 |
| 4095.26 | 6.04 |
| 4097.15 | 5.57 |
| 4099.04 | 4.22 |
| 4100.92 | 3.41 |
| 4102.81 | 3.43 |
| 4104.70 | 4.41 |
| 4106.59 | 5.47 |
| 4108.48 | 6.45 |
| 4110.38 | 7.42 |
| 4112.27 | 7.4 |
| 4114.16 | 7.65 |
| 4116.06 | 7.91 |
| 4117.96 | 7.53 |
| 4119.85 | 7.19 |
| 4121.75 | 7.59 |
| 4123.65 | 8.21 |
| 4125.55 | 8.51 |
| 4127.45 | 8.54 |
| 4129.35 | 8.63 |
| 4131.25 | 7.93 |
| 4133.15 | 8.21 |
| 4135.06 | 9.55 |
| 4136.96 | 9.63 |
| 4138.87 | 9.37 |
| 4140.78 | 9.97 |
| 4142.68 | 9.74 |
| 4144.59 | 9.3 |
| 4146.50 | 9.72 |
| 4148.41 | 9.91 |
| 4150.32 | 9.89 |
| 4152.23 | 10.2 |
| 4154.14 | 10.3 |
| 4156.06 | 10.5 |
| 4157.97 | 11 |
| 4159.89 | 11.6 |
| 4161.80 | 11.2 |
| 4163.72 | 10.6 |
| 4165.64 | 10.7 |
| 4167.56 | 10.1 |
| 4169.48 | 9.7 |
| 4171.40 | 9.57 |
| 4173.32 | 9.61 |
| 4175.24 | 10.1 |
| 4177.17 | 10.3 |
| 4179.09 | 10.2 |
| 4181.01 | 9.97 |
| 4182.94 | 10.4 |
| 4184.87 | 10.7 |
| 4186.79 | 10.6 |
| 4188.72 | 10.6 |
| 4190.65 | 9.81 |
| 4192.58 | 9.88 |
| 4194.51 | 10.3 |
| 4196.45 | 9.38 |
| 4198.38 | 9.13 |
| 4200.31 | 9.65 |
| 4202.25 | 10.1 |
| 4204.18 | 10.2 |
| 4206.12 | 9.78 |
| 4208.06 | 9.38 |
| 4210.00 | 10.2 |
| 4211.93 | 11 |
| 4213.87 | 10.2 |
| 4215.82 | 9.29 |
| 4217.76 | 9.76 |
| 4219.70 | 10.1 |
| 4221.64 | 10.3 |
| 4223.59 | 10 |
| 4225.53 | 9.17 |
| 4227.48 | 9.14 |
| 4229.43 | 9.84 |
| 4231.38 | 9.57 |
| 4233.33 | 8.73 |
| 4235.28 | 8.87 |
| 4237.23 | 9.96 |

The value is 9.75 Angstrom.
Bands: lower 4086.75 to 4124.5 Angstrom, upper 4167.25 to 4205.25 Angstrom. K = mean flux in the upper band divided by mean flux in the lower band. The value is 1.5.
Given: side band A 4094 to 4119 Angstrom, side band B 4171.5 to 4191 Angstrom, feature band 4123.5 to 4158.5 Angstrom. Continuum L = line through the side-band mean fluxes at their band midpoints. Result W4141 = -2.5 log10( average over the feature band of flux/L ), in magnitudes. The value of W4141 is -0.192 mag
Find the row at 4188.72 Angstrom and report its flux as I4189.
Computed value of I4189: 10.6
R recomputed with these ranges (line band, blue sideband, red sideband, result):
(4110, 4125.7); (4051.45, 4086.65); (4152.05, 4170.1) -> 3.7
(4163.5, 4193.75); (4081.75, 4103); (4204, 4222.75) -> -3.8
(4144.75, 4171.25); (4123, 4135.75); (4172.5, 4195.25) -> -2.7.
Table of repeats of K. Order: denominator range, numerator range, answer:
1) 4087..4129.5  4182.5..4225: 1.49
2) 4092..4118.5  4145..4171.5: 1.75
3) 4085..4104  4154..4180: 1.70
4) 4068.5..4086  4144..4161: 1.12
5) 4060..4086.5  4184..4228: 1.09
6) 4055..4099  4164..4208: 1.17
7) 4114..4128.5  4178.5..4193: 1.30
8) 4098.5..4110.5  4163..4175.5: 2.08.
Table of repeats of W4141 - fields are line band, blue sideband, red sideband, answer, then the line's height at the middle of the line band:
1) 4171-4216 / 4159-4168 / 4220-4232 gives 0.03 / 10.3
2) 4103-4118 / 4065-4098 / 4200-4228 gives 0.31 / 8.72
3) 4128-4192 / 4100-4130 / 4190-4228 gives -0.20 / 8.28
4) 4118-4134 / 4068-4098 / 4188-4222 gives 0.11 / 8.92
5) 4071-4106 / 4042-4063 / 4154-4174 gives 0.41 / 10.5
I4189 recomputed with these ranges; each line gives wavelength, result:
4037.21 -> 11.5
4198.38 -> 9.13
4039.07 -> 10.9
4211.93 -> 11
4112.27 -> 7.4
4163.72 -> 10.6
